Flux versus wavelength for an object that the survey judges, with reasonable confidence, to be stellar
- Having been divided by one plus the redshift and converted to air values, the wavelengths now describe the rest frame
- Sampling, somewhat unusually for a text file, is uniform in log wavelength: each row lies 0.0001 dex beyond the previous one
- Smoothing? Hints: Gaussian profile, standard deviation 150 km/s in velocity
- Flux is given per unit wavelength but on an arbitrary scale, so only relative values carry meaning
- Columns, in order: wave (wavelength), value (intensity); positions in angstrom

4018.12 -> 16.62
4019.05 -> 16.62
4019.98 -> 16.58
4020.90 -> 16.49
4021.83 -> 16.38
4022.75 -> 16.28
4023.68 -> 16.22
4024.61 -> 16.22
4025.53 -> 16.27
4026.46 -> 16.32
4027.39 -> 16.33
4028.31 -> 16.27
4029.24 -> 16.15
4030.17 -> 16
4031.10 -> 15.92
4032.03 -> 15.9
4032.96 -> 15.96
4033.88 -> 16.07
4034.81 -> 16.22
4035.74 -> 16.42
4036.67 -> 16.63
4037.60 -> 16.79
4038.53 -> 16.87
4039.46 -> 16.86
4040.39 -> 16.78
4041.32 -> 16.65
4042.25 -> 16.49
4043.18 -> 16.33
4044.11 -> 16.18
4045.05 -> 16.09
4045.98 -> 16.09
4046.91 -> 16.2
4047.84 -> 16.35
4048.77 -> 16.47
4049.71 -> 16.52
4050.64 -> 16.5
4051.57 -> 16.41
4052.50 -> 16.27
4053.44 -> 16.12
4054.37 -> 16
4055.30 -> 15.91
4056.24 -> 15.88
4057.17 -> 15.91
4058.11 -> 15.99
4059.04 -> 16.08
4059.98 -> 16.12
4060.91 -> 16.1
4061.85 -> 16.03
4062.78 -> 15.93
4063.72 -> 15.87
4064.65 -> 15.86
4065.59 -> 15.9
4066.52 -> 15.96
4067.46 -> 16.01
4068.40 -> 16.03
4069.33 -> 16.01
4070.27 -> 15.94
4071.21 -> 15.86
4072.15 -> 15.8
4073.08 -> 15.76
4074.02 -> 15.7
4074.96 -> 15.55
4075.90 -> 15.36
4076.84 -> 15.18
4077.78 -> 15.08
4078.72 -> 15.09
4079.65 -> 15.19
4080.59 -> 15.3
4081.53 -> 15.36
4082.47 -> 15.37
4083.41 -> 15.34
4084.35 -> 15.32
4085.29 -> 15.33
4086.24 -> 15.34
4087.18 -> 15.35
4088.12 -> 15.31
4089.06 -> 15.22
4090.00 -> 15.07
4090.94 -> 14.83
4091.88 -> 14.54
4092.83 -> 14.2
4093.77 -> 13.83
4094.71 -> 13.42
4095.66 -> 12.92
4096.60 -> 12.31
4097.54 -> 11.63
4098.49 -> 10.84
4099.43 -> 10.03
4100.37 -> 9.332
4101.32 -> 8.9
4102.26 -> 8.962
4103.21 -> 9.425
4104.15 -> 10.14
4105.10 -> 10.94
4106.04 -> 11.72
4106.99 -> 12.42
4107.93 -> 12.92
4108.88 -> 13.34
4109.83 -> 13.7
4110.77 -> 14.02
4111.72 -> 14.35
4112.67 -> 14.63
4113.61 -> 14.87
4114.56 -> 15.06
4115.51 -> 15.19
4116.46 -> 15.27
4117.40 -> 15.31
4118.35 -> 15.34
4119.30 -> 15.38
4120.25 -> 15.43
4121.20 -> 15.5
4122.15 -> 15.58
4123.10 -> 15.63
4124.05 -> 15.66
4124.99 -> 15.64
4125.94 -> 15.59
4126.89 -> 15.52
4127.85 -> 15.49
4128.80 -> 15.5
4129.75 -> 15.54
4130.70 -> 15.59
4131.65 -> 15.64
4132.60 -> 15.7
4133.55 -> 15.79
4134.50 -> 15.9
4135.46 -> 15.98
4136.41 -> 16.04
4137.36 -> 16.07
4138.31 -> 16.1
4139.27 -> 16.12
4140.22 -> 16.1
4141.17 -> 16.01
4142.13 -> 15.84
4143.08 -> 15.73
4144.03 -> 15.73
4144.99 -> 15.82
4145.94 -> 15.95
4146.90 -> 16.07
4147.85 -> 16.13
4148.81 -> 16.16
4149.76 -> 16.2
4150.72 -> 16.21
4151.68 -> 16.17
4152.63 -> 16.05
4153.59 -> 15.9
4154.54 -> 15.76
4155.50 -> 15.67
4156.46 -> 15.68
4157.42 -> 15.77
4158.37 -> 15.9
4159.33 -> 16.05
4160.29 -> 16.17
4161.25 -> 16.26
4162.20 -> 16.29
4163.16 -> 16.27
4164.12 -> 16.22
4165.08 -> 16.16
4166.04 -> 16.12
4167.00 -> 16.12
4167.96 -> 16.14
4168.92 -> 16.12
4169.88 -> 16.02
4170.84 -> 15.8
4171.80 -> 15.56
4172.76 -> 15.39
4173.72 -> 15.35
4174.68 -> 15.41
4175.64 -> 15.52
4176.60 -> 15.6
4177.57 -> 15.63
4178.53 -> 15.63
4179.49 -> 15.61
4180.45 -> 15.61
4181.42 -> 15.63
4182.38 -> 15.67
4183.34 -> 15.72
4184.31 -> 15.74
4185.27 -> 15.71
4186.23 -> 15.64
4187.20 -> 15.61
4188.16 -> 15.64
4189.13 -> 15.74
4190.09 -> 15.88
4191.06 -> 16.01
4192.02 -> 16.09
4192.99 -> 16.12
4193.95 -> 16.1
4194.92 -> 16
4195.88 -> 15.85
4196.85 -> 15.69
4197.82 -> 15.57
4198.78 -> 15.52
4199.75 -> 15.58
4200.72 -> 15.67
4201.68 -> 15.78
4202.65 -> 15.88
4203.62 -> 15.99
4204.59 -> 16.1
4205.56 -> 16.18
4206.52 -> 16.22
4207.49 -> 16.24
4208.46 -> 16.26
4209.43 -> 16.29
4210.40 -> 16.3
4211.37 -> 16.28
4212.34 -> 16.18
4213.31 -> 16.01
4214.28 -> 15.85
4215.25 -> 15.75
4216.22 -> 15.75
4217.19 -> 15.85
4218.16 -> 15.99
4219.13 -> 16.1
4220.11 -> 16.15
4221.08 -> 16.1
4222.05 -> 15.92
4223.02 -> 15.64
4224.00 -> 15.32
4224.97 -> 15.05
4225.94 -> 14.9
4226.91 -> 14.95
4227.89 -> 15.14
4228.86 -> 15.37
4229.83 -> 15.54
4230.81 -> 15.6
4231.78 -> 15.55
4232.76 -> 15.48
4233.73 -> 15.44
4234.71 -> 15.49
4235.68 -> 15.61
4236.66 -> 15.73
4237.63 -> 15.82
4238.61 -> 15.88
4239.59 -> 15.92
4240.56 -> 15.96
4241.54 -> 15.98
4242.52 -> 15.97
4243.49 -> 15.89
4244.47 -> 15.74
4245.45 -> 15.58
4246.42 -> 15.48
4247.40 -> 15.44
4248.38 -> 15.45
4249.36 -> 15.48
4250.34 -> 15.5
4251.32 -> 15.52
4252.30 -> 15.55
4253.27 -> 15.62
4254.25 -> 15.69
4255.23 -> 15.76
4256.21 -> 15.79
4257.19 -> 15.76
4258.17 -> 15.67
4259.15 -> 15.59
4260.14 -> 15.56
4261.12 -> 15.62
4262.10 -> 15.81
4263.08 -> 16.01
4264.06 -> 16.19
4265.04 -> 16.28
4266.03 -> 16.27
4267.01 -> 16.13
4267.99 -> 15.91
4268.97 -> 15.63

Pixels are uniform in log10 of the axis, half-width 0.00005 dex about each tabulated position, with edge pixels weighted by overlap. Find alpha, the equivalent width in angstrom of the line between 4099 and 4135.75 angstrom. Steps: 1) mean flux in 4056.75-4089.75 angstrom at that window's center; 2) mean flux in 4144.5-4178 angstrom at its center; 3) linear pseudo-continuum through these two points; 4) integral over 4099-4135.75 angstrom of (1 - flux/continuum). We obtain 4.1 angstrom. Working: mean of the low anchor 15.6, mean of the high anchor 15.9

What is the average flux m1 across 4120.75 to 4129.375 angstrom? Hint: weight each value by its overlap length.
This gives 15.6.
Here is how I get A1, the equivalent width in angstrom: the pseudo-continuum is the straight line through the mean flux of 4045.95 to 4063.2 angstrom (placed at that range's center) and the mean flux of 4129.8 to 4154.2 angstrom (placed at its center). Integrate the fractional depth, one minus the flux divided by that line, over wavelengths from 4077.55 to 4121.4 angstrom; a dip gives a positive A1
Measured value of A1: 6.5 angstrom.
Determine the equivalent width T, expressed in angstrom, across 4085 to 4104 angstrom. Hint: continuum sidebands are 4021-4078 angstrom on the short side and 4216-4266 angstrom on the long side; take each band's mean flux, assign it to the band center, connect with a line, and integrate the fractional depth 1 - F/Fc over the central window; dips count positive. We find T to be 3.86 angstrom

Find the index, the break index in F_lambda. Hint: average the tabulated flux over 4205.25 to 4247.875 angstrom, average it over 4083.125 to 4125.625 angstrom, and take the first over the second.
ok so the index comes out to 1.2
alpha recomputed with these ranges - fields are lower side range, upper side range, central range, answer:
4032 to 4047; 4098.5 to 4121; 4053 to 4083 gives -1.6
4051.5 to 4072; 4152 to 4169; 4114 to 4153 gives 0.7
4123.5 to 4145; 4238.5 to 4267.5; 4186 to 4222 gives -0.4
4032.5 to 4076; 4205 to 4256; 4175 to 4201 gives 0.2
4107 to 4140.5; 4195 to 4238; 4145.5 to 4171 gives -1.0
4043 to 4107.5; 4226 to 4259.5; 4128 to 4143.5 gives -0.8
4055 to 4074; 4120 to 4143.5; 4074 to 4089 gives 0.6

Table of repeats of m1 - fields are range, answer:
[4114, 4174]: 15.8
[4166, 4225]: 15.8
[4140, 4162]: 16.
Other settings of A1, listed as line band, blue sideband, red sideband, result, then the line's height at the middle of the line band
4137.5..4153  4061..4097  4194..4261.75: -0.57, 15.5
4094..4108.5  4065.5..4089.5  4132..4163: 4.21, 15.7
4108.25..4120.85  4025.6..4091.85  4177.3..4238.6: 0.89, 15.9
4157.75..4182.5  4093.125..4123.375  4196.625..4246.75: -2.24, 14.5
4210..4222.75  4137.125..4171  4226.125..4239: -0.33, 15.6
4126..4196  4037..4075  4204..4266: 0.28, 15.9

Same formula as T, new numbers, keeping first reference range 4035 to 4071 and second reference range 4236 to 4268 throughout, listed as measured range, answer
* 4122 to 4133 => 0.32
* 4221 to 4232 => 0.30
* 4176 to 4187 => 0.19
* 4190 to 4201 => 0.04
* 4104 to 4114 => 1.87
